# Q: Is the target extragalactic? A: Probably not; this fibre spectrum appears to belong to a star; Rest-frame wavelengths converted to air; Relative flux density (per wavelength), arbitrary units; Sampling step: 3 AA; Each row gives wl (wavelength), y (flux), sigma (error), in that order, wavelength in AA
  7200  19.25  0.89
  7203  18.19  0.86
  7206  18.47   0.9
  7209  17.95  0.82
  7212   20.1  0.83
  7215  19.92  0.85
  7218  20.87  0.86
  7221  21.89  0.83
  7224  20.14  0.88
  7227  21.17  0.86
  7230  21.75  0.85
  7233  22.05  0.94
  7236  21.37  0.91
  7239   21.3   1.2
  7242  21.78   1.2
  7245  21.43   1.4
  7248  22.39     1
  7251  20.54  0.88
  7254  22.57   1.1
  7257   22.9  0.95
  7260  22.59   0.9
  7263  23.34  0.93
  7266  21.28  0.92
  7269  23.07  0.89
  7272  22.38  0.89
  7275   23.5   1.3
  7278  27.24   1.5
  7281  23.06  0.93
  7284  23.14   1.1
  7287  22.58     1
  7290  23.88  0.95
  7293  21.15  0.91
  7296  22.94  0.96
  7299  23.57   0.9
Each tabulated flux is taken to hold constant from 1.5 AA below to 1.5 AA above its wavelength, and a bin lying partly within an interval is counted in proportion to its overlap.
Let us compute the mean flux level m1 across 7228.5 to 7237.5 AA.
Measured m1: 21.7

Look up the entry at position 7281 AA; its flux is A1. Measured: 23.06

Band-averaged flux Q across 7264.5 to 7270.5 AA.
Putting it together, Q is 22.2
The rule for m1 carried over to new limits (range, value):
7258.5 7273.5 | 22.5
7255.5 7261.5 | 22.7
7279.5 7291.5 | 23.2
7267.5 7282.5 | 23.9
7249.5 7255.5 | 21.6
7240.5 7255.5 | 21.7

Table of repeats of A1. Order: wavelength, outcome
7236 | 21.37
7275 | 23.5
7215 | 19.92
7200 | 19.25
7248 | 22.39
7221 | 21.89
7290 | 23.88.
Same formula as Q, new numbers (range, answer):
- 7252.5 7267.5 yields 22.5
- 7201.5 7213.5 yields 18.7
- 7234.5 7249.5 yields 21.7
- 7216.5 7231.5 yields 21.2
